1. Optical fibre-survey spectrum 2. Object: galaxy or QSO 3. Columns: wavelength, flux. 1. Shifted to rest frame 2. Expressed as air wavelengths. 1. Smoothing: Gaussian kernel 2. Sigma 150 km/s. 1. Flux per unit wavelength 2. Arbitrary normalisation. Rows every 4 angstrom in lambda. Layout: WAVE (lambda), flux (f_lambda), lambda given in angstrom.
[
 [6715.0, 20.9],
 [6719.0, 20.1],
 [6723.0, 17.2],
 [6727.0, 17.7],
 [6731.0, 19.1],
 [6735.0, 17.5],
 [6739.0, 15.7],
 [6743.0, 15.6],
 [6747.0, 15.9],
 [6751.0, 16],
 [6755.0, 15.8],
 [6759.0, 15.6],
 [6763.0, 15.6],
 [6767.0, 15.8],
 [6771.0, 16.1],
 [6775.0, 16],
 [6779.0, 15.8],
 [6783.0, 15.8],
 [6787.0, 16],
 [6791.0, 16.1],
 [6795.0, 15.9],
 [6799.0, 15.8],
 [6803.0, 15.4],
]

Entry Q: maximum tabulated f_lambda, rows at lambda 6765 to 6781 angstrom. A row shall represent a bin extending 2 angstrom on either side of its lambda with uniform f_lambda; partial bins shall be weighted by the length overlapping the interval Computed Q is 16.1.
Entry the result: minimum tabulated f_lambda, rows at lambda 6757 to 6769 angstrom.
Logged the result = 15.6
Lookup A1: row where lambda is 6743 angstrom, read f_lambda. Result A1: 15.6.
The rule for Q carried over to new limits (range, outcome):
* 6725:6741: 19.1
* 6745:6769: 16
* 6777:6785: 15.8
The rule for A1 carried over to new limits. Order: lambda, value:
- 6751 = 16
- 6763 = 15.6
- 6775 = 16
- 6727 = 17.7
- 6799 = 15.8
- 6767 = 15.8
